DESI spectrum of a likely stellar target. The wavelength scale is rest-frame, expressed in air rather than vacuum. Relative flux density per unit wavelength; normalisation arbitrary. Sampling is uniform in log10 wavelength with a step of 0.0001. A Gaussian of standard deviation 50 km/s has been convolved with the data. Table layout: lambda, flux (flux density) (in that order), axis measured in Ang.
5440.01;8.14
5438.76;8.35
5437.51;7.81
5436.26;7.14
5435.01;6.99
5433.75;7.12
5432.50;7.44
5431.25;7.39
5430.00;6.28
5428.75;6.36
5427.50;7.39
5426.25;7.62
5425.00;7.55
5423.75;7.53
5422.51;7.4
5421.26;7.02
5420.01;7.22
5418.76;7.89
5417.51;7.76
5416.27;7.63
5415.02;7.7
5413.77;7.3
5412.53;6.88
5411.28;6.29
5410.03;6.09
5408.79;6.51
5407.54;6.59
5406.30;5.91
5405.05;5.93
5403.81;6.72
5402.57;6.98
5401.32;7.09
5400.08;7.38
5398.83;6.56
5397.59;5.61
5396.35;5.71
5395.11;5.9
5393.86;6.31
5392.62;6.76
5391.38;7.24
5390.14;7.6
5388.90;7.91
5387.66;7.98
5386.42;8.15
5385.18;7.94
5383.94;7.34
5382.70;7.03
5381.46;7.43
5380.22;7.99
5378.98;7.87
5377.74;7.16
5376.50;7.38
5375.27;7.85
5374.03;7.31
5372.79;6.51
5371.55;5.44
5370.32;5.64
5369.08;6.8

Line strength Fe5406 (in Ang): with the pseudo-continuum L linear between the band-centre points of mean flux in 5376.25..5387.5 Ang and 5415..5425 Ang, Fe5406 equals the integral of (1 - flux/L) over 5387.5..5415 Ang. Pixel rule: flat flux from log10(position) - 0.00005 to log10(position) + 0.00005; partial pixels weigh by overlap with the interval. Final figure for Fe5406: 3.1 Ang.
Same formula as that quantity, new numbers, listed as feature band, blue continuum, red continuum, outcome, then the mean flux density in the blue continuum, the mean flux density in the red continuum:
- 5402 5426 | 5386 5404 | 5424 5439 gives 0.3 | 6.92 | 7.26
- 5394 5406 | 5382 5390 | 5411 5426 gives 1.8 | 7.72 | 7.38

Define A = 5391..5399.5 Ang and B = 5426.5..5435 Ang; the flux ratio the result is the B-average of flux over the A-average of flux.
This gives 1.1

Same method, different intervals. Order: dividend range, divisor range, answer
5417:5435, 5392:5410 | 1.13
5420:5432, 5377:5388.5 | 0.94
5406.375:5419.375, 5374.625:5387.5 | 0.92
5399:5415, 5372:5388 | 0.89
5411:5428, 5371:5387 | 1.01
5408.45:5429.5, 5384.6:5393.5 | 0.94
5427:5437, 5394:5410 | 1.10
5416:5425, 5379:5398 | 1.05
